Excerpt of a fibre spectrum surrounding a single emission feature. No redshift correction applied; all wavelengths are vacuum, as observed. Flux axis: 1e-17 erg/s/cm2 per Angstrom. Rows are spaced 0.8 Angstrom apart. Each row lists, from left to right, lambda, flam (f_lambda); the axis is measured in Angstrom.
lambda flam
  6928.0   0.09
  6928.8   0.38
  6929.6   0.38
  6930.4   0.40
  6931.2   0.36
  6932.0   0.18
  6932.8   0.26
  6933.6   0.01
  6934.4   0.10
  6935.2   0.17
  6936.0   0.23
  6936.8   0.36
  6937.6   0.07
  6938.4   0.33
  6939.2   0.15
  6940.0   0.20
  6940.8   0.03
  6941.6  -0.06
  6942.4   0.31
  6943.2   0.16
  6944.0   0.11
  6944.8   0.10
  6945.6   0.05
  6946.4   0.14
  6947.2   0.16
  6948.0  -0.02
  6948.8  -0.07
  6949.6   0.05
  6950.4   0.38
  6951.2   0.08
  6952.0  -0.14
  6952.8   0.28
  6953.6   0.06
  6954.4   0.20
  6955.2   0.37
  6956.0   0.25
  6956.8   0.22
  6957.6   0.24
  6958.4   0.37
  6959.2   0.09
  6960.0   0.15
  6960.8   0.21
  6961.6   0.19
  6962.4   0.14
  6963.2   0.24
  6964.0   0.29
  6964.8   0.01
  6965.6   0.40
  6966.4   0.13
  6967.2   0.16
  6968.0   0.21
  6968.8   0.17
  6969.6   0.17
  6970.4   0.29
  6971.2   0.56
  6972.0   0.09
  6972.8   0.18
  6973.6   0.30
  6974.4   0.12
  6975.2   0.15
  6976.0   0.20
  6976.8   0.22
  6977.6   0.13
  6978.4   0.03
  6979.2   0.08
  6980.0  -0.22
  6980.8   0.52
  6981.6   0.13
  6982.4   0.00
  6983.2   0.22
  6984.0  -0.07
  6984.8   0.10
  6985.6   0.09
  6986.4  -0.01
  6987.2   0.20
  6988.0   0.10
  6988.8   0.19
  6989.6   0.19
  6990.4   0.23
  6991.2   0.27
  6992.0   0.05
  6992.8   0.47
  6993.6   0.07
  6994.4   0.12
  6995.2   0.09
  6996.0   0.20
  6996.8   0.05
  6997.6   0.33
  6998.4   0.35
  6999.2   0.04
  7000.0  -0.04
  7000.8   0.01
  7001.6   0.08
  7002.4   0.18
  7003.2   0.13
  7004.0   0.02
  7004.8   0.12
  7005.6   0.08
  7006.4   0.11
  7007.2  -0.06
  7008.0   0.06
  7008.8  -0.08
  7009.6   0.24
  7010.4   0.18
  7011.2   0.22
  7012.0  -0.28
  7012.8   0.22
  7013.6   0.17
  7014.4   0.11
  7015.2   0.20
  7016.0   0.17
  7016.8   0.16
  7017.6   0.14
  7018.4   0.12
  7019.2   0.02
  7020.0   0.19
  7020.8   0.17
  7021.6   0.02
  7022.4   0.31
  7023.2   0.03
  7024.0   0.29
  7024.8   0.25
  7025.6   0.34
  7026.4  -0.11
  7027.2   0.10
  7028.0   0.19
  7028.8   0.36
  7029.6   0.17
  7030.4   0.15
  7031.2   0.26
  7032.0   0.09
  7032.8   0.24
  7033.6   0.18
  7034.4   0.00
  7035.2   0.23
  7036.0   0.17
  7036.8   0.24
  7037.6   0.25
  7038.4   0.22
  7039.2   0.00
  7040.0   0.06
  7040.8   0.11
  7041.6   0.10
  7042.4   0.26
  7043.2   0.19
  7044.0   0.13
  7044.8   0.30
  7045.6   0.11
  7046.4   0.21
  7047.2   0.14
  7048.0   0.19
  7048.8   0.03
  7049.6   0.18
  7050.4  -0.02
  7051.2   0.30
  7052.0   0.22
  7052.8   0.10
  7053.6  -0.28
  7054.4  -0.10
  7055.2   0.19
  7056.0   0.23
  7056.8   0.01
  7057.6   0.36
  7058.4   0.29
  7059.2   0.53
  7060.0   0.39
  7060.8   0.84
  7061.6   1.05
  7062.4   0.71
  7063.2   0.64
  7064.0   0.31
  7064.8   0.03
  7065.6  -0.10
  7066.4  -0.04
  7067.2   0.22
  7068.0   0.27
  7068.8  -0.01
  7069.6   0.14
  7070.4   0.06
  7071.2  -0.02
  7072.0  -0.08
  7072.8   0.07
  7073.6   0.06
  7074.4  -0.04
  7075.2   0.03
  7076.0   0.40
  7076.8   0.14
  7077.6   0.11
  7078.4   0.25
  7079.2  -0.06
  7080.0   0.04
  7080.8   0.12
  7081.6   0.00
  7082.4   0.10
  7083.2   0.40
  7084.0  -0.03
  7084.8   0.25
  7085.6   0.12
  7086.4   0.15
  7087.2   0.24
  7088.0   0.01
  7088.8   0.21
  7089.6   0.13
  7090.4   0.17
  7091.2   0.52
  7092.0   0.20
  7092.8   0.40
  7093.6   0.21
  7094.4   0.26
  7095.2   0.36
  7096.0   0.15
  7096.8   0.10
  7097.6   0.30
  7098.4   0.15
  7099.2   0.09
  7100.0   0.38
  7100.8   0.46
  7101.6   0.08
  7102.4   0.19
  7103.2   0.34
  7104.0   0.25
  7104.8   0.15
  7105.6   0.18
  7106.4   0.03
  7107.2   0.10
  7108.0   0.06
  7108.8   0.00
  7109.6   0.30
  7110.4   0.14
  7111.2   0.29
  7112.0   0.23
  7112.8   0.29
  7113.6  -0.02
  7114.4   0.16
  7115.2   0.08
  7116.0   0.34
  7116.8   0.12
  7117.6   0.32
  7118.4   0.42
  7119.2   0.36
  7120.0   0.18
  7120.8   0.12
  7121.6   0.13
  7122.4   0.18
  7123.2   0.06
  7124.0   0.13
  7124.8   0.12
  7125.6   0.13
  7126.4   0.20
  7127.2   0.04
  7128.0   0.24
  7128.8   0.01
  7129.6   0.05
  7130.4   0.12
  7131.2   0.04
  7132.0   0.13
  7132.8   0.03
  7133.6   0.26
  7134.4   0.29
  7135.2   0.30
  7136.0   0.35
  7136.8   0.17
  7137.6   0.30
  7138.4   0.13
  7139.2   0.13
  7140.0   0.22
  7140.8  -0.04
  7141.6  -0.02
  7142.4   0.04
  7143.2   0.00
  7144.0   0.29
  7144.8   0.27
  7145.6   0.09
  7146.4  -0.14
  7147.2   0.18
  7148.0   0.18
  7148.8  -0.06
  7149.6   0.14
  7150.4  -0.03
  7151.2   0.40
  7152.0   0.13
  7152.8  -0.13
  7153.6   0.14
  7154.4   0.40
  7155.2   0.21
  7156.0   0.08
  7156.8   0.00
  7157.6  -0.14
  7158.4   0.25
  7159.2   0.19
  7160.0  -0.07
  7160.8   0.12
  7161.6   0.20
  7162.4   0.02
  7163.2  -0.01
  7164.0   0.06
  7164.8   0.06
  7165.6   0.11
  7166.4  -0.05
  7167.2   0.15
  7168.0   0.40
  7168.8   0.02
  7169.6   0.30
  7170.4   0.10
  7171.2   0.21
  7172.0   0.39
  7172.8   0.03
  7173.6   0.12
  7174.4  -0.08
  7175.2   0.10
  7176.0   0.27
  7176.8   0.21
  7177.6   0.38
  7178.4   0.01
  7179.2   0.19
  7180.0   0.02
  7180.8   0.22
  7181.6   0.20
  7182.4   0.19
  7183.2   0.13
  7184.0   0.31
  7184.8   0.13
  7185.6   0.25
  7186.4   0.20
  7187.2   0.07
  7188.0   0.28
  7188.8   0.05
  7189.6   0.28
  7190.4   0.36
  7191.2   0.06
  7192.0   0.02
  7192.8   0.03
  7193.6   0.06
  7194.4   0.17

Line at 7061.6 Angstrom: H-gamma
